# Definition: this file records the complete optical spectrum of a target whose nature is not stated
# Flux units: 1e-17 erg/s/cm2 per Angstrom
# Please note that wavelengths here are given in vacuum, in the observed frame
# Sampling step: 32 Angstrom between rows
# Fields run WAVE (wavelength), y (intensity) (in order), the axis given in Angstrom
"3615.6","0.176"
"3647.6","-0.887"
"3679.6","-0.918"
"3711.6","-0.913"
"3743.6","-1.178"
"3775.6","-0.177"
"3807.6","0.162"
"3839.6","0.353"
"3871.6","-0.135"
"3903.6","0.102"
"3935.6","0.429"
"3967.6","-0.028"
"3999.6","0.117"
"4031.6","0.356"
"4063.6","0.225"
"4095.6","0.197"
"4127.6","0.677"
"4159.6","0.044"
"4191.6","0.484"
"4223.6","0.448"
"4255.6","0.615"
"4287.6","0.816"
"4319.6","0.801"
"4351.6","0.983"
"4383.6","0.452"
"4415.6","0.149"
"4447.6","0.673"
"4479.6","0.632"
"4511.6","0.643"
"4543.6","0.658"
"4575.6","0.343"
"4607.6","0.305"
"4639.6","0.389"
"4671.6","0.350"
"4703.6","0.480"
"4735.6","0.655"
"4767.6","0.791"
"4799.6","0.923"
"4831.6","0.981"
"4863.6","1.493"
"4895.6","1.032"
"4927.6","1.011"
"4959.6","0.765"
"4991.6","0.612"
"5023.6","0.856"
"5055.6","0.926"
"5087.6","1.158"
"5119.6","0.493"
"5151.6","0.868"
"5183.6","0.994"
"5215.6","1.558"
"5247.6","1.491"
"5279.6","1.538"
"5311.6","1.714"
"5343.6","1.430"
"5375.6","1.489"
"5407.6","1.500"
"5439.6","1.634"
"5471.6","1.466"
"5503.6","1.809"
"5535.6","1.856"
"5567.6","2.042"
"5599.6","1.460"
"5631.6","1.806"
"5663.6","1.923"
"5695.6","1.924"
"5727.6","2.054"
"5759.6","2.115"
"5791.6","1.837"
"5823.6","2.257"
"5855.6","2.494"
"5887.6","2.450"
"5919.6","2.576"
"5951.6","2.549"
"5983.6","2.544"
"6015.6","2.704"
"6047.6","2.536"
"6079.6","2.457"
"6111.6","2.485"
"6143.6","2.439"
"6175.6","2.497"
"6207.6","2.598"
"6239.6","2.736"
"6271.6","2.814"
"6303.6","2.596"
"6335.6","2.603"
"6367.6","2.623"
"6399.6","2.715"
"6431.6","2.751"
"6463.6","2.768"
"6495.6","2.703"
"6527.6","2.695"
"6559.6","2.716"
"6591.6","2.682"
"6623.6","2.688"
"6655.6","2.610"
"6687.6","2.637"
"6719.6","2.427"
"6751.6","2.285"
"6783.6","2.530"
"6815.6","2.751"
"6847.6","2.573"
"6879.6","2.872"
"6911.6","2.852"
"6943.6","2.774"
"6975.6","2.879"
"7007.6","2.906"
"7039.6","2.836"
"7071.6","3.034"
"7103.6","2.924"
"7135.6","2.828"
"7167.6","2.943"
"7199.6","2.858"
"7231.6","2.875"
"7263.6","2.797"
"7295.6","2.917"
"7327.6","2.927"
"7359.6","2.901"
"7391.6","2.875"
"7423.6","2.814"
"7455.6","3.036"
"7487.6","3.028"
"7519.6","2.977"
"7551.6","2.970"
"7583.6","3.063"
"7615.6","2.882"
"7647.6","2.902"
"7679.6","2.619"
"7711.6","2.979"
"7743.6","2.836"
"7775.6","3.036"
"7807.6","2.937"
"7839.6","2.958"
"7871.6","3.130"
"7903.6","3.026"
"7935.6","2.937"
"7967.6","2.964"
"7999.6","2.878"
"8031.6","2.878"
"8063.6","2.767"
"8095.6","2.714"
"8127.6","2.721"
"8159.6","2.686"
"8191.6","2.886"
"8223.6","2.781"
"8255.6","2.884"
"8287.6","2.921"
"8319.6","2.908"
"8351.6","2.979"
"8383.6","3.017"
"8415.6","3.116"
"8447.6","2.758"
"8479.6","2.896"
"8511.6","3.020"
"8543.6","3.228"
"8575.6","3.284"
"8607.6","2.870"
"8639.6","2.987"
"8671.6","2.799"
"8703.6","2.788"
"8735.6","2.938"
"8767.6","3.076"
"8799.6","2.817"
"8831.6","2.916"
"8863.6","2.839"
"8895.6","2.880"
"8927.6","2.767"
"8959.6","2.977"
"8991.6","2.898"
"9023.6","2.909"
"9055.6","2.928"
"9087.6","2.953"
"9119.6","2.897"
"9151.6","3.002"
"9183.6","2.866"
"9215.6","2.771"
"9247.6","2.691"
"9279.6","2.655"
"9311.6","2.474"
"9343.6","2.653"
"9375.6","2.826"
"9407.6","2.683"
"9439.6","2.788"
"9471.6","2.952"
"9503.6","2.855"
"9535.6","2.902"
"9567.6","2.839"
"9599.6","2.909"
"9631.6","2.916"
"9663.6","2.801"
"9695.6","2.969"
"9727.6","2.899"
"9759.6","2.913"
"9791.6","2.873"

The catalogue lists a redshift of 0.301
